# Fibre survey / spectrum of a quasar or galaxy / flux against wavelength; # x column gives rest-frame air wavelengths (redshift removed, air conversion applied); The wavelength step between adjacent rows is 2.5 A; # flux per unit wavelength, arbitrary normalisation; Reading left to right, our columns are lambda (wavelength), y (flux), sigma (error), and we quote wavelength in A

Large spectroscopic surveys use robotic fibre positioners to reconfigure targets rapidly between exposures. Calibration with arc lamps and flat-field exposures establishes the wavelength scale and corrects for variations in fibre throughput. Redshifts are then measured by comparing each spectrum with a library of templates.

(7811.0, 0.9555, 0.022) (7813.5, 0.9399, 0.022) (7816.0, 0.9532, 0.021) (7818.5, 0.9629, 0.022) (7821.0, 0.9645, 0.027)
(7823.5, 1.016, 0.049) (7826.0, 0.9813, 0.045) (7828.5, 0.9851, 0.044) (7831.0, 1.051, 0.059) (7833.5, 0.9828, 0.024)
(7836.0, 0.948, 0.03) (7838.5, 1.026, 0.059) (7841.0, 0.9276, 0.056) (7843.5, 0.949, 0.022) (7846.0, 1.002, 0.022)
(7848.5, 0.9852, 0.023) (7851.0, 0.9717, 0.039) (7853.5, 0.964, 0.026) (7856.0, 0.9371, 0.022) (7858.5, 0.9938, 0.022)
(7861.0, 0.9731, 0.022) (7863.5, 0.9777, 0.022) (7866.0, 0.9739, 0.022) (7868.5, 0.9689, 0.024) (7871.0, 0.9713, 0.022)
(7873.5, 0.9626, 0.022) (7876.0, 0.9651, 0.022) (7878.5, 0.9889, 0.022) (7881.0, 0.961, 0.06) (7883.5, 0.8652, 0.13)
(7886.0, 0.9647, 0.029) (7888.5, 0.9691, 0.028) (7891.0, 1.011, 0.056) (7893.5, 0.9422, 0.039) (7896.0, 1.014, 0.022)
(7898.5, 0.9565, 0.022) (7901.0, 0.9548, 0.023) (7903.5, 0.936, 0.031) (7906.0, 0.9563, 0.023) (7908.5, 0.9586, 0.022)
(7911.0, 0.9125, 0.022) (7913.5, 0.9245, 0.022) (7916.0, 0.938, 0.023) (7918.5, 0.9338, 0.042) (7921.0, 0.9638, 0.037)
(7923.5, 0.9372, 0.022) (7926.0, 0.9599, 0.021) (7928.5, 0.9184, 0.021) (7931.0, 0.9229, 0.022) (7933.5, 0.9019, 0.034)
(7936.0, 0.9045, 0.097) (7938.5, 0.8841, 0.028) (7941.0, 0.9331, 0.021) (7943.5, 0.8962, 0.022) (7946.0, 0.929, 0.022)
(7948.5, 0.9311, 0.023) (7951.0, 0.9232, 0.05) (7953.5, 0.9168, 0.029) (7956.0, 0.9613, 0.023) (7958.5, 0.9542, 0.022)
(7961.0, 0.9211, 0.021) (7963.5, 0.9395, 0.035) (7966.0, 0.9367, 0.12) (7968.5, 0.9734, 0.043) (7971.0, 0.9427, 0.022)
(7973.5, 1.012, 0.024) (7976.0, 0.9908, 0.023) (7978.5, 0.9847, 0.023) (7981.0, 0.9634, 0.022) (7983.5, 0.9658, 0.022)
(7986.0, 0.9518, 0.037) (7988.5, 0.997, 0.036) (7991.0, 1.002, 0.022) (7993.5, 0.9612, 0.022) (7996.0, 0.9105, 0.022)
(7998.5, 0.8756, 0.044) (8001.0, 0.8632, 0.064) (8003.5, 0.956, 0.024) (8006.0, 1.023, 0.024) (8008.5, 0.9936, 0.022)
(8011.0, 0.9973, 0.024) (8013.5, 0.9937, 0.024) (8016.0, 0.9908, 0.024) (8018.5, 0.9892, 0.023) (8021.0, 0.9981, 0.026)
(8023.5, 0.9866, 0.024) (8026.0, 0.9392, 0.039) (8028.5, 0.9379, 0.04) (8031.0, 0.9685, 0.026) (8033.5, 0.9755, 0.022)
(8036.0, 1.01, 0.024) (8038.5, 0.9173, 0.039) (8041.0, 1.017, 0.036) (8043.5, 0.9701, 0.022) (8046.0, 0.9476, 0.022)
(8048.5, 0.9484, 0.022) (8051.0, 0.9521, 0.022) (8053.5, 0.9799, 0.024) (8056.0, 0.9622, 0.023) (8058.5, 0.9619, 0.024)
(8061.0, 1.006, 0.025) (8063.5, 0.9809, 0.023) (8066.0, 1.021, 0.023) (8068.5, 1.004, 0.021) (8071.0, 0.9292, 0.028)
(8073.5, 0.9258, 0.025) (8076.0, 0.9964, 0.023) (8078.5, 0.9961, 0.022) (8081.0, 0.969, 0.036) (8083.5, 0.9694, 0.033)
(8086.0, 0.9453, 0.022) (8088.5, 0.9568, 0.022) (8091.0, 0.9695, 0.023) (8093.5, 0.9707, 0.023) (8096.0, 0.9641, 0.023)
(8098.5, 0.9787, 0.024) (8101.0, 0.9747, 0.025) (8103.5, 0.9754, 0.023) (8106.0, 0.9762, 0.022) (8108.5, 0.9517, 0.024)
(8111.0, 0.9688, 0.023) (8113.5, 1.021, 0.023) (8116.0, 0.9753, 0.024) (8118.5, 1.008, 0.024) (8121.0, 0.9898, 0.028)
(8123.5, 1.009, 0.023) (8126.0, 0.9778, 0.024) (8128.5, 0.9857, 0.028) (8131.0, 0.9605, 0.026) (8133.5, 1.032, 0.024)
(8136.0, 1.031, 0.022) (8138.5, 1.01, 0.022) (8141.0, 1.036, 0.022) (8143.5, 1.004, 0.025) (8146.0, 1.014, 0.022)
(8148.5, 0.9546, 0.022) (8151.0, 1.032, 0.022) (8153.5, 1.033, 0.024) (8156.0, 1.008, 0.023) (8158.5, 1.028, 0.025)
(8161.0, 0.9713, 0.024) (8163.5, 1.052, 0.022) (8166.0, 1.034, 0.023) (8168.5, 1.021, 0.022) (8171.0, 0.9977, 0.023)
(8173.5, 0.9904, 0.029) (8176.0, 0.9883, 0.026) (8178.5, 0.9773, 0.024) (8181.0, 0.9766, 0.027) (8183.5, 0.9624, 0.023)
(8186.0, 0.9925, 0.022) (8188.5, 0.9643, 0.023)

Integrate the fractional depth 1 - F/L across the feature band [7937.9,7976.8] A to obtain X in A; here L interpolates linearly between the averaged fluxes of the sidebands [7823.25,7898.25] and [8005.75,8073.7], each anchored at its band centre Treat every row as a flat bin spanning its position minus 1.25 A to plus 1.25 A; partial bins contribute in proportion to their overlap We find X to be 1.4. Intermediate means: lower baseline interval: 0.974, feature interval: 0.941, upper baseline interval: 0.976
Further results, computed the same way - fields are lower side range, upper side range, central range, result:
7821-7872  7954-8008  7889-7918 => 0.4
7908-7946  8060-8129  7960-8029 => -1.3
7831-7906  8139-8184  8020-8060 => 0.9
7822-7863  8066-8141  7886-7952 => 2.8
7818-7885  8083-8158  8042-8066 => 0.4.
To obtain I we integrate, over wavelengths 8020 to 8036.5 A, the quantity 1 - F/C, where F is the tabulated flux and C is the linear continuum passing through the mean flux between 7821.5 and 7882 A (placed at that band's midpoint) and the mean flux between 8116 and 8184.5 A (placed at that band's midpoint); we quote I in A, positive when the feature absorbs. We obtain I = 0.3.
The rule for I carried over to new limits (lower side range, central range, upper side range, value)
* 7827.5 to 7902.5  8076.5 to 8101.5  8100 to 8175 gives 0.6 A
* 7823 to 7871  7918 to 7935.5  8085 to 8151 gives 0.9 A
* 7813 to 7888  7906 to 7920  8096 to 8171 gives 0.6 A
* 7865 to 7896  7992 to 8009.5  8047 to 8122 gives 0.5 A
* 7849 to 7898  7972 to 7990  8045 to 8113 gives -0.2 A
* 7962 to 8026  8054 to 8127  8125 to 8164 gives 1.2 A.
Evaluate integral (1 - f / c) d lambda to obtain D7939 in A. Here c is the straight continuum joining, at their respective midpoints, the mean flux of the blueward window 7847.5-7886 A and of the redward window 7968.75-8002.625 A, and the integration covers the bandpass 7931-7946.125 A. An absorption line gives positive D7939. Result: 0.81 A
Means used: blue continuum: 0.964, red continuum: 0.956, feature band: 0.908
